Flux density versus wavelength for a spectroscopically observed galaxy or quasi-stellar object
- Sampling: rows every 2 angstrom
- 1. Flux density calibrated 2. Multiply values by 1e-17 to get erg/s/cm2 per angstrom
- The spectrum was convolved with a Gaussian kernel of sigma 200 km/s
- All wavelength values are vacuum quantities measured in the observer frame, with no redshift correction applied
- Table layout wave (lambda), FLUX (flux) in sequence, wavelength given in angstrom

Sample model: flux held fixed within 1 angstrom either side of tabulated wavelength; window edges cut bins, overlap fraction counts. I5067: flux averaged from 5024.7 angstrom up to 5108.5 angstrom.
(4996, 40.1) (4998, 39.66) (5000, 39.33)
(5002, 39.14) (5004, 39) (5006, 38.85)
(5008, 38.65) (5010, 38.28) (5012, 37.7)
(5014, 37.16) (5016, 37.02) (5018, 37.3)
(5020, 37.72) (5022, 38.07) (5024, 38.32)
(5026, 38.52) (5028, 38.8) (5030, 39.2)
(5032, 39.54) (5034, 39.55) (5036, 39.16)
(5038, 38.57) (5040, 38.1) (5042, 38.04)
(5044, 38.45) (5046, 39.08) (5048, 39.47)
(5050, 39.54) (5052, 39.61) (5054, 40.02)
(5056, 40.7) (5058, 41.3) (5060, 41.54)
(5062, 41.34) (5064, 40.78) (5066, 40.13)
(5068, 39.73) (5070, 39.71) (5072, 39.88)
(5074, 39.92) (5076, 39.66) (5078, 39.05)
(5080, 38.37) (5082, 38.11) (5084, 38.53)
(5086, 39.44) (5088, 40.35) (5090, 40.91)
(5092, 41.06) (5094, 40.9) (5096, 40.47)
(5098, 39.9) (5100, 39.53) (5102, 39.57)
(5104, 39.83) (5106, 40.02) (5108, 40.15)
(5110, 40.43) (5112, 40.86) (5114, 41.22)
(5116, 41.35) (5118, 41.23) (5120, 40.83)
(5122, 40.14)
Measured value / 39.7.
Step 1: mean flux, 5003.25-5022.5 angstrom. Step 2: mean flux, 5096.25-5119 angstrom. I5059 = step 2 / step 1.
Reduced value 1.06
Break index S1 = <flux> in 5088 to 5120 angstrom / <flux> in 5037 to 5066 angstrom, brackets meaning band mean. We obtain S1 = 1.0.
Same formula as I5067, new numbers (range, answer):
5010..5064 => 39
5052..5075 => 40.4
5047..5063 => 40.4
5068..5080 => 39.5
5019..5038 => 38.8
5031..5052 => 39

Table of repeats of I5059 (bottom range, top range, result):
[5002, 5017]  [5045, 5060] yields 1.05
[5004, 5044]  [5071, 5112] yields 1.04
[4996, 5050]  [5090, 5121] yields 1.05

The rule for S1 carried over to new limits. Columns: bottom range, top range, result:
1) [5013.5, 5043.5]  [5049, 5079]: 1.05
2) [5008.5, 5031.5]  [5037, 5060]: 1.04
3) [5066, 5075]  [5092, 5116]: 1.01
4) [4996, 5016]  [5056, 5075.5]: 1.05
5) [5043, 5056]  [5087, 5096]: 1.03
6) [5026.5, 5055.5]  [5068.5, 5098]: 1.02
